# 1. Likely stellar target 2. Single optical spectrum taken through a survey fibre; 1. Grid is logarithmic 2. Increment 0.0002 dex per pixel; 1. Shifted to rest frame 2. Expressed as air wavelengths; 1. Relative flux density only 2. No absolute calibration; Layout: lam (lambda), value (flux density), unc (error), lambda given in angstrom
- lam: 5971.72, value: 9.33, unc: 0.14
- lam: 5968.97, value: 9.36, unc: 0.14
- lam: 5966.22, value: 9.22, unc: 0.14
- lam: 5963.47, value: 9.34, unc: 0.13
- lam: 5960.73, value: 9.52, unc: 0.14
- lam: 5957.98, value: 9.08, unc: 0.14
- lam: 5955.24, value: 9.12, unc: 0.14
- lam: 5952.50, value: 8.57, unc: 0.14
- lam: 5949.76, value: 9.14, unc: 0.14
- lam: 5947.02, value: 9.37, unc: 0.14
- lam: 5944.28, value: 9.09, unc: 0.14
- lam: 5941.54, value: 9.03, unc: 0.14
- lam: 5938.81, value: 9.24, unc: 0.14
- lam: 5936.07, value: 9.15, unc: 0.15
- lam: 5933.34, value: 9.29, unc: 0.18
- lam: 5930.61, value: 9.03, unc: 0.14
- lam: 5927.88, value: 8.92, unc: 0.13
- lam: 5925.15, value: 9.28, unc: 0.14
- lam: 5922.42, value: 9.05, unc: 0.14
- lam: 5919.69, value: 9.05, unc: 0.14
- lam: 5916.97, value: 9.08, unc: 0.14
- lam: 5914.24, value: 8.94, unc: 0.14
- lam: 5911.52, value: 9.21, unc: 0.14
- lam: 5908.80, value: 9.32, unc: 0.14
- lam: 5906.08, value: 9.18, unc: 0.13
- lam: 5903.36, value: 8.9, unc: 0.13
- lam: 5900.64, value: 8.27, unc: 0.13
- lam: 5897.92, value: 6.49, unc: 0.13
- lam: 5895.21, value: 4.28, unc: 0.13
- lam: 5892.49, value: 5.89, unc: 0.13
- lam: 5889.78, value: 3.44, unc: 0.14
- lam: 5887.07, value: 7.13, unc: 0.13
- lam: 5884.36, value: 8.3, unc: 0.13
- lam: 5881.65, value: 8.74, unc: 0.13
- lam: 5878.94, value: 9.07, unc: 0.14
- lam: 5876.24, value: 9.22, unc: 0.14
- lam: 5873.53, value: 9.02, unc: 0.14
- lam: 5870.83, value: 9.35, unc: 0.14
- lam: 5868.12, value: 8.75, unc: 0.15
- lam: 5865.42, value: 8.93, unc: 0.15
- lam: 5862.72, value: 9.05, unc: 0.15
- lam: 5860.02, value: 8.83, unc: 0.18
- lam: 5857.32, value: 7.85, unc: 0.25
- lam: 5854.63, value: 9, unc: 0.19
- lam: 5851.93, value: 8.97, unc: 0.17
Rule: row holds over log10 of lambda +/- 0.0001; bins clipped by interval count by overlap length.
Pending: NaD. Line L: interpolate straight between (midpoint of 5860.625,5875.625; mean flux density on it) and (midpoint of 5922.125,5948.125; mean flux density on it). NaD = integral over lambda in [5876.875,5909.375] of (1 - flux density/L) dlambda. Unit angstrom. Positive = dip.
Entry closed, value 5.9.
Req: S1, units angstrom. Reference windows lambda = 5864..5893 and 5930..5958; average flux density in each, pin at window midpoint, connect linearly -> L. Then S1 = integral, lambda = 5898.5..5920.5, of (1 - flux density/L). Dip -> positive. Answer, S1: -0.9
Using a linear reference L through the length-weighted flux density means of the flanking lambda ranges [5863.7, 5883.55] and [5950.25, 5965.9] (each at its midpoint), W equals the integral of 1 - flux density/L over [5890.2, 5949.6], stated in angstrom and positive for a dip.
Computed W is 3.7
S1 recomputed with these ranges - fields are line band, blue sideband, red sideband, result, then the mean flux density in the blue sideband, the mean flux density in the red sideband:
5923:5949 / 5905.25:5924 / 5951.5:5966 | -0.1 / 9.12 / 9.15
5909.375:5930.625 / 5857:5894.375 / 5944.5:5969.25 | -1.0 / 8.06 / 9.18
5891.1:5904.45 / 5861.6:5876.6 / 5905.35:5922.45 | 3.5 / 9.04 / 9.12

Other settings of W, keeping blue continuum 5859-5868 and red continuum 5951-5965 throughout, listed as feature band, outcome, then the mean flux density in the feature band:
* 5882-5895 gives 4.0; 6.22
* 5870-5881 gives -0.2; 9.13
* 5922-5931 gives 0.0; 9.07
